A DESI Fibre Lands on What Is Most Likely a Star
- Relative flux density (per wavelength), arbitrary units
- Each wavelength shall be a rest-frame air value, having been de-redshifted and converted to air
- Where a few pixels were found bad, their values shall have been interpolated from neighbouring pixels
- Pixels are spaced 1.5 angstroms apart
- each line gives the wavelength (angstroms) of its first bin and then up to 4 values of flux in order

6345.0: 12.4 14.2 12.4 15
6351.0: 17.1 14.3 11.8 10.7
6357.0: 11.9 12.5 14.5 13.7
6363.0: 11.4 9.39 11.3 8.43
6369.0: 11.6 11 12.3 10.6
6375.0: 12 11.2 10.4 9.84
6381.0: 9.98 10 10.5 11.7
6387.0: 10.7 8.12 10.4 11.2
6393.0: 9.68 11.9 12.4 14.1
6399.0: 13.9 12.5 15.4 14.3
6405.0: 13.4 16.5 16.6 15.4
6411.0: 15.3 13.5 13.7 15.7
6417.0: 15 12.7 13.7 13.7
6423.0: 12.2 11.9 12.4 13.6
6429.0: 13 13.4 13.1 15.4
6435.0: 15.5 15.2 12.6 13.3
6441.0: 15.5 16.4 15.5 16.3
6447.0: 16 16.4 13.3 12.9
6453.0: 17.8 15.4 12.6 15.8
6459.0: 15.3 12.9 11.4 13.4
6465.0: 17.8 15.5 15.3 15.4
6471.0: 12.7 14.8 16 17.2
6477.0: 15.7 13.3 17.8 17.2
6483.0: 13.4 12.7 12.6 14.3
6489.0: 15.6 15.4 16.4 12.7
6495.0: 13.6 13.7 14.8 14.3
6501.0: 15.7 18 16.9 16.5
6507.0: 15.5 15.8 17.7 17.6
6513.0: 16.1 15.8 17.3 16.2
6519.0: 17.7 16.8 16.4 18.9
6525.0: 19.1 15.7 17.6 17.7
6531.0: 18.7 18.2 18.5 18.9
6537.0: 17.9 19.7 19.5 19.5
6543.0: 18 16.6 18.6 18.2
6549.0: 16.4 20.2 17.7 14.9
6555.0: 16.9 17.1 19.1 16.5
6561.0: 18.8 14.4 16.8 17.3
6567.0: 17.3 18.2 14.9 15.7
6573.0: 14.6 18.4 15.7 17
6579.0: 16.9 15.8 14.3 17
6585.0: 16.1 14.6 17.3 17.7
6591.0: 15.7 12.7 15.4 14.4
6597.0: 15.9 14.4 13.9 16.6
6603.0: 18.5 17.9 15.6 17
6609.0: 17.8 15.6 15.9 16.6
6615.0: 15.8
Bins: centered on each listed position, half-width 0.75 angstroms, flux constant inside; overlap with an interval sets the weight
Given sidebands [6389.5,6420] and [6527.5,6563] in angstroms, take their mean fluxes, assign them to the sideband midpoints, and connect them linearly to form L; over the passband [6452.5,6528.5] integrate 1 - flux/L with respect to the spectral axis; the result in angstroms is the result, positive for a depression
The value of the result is 3.4 angstroms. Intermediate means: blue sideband 13.7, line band 15.6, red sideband 17.9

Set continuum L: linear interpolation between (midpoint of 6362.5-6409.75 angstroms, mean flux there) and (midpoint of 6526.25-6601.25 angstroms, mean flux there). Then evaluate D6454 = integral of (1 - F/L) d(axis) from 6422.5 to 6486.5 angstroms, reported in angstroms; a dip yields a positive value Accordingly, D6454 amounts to -3.9 angstroms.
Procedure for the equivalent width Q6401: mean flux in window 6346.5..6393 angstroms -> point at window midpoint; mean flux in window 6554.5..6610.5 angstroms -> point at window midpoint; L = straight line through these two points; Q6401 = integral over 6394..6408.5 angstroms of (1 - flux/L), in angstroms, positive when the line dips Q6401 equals -2.2 angstroms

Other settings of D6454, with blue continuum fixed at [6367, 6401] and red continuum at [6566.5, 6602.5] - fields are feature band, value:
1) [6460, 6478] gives -2.4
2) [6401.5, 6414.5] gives -3.7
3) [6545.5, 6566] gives -2.9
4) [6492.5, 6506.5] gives -1.3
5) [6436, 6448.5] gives -2.7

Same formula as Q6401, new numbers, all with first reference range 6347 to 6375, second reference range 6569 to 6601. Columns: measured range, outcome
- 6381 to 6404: 1.85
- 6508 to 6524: -2.54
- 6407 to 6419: -1.65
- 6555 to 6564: -1.09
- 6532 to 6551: -4.38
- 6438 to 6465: -2.24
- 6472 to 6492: -1.49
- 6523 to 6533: -2.14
